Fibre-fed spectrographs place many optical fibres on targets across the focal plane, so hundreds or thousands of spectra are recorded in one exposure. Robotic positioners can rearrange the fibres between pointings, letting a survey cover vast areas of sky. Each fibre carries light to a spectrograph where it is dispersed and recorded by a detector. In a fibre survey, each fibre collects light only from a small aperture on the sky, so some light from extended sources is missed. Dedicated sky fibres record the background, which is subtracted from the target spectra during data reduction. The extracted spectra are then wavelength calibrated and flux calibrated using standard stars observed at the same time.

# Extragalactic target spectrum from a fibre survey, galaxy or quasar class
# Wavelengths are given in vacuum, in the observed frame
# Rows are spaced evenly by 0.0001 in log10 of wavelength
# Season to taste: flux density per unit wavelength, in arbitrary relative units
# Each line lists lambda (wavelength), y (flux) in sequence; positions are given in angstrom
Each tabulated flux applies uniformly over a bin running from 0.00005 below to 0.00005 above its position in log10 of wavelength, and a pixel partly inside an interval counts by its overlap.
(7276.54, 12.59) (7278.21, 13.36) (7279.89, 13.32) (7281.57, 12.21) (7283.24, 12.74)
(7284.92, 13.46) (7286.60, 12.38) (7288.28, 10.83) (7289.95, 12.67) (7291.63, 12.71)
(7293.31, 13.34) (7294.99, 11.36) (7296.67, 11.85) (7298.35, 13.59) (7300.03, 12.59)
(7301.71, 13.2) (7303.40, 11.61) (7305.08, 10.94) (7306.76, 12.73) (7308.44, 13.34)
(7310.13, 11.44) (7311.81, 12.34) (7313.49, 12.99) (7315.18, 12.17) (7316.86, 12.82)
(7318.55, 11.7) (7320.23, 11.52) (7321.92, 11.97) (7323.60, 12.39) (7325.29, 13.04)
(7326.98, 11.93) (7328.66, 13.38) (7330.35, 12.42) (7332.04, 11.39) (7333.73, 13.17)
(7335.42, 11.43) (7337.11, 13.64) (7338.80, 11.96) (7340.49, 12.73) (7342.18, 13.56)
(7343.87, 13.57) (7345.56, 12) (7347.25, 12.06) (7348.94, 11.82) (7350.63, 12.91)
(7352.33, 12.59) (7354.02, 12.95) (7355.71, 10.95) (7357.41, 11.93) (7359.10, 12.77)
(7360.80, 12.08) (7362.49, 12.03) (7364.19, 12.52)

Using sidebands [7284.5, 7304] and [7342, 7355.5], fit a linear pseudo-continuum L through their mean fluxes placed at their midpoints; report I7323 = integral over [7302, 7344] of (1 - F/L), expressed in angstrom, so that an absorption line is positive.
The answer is 0.4 angstrom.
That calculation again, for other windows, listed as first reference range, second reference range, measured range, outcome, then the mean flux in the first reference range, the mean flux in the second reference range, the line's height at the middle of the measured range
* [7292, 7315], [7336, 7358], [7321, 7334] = 0.0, 12.4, 12.5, 12.5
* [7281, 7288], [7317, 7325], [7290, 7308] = -0.1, 12.6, 12.1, 12.4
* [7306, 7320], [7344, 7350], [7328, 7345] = -0.6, 12.4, 12.2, 12.3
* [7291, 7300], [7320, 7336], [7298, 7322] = 0.3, 12.6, 12.3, 12.4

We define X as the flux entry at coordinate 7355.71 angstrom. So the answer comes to 10.95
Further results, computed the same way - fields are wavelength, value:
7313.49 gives 12.99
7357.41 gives 11.93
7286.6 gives 12.38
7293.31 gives 13.34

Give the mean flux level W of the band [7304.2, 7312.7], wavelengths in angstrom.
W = 12.2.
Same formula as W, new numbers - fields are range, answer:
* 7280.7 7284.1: 12.5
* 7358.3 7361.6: 12.4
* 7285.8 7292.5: 12.2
